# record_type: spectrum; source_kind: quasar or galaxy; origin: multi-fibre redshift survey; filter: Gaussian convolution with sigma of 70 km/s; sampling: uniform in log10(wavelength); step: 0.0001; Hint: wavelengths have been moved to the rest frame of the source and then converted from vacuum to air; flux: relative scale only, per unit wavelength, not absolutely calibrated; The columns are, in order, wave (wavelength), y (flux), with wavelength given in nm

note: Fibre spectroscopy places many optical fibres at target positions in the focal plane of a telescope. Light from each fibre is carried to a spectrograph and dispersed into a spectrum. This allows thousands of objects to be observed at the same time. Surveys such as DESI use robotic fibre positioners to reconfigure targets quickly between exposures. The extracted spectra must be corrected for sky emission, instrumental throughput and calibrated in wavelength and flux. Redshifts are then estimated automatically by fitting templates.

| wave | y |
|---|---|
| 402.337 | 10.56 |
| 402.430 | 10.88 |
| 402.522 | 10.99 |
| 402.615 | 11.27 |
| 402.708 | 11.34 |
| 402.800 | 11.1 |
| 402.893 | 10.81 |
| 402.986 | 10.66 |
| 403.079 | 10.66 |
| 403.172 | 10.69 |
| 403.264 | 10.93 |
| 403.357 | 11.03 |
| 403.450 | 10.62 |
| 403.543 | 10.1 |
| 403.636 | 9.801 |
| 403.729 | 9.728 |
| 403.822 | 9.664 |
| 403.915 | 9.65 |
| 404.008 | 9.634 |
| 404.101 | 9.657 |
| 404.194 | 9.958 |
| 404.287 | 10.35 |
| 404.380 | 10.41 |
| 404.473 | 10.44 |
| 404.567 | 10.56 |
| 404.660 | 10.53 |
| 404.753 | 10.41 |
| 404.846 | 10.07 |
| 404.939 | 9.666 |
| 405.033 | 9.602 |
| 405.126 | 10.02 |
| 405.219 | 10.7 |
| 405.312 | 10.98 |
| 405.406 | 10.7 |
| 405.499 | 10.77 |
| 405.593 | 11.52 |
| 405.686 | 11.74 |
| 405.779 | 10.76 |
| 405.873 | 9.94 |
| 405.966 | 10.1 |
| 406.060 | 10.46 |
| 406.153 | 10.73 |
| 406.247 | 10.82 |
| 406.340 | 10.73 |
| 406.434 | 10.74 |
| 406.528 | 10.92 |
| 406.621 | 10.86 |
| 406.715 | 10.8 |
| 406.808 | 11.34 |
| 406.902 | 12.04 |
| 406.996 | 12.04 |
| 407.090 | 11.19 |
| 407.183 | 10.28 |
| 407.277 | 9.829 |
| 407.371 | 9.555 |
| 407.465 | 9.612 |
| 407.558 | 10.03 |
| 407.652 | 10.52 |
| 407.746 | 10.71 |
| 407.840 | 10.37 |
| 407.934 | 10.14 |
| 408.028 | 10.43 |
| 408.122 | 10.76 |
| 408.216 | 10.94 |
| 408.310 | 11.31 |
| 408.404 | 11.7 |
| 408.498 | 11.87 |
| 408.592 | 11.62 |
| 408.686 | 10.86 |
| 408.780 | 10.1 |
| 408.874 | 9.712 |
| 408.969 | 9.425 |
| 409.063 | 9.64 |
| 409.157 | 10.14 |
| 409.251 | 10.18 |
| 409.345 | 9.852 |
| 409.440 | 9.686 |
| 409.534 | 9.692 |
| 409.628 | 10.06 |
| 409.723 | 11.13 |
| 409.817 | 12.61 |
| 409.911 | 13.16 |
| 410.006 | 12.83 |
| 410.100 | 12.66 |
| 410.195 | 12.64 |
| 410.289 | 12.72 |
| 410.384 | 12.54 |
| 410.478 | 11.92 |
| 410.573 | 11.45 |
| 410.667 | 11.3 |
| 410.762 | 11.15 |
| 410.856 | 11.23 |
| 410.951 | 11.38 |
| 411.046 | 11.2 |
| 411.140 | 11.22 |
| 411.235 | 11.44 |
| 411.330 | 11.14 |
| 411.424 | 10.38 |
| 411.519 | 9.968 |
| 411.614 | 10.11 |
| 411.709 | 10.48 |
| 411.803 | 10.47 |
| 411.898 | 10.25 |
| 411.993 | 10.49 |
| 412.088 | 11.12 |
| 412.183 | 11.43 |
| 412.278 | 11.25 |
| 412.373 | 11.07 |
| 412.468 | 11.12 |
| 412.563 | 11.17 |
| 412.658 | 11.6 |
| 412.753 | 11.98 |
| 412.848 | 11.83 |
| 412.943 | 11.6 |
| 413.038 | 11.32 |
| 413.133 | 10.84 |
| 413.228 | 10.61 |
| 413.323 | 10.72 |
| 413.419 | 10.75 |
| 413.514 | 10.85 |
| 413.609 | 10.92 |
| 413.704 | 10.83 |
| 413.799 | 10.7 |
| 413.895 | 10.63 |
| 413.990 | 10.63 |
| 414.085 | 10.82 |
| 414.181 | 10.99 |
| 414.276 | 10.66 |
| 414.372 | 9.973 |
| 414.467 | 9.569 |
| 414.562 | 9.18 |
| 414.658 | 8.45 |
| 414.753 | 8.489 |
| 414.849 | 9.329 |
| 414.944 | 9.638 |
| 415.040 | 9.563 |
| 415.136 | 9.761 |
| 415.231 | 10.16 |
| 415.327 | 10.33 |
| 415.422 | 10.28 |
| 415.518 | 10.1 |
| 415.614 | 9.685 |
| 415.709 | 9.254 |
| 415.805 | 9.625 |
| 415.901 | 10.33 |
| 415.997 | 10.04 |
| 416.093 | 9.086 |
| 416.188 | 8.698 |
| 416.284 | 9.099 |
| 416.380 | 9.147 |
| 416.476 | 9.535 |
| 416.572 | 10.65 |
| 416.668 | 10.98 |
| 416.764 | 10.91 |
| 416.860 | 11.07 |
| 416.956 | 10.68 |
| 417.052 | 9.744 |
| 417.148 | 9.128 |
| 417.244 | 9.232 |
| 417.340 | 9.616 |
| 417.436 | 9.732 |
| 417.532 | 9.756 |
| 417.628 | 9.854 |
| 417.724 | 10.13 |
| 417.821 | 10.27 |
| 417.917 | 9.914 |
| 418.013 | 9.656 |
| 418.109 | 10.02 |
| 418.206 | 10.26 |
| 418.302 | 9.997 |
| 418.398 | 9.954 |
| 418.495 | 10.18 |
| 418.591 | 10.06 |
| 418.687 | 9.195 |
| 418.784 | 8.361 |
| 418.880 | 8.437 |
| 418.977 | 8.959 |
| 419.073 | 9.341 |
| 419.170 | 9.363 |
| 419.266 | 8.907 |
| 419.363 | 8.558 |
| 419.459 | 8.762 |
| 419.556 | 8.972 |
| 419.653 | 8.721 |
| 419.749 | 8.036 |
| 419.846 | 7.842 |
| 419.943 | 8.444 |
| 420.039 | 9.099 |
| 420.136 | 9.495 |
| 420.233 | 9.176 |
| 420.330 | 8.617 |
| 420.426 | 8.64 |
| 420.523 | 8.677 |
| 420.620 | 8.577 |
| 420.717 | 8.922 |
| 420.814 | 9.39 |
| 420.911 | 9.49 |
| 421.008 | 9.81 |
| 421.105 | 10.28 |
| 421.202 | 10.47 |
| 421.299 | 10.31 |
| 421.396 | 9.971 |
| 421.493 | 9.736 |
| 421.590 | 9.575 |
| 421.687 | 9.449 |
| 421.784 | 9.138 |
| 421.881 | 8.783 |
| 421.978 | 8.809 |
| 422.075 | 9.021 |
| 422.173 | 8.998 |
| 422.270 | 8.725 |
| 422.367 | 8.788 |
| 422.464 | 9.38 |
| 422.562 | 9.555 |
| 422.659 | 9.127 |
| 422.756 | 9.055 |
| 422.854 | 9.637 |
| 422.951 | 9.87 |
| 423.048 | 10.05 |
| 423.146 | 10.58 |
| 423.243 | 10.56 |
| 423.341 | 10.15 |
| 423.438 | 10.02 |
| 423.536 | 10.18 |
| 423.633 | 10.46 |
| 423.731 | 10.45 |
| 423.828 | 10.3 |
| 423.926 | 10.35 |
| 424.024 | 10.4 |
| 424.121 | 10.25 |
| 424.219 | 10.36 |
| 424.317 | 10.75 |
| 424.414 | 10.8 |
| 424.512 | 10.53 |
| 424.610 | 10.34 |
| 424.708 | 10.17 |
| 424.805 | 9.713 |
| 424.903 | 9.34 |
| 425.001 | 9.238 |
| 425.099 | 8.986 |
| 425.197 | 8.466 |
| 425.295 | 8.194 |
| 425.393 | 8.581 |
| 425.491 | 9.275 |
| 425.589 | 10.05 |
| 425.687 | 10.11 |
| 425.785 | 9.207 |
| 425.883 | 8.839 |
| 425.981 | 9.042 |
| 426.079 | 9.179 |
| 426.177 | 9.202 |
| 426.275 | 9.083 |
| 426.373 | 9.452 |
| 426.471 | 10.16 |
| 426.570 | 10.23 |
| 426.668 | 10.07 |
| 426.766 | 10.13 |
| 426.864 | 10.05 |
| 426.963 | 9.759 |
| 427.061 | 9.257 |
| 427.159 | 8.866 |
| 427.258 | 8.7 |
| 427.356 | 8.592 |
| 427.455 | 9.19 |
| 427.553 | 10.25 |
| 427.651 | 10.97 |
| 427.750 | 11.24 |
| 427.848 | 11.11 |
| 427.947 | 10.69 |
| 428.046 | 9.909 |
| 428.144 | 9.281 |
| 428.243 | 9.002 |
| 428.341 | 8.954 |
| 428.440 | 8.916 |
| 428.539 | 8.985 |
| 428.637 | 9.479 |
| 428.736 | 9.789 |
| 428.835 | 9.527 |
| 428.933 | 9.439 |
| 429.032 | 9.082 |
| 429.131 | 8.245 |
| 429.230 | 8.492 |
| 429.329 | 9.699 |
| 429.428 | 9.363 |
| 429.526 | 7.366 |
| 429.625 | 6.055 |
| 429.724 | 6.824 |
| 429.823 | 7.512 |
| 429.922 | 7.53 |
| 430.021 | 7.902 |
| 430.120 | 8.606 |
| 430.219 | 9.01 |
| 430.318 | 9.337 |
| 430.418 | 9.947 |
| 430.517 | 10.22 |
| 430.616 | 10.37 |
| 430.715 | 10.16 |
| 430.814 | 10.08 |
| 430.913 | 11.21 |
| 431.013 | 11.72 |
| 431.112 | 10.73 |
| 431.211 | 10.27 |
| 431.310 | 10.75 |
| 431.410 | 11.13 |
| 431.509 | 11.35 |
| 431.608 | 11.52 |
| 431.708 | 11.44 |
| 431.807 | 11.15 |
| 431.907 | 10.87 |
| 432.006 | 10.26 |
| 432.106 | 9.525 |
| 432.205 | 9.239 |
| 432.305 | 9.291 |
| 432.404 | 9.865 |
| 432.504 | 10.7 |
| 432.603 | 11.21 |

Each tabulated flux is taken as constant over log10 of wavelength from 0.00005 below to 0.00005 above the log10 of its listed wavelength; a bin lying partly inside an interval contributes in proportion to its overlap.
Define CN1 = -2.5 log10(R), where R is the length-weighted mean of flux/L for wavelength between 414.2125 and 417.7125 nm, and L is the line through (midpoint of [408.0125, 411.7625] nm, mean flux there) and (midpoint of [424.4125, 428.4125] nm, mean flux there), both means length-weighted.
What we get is 0.08 mag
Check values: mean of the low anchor 11.1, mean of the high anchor 9.6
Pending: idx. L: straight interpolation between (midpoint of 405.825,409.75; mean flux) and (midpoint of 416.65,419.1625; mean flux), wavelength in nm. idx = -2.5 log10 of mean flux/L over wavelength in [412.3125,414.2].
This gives -0.09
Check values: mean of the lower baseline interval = 10.5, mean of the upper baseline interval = 9.8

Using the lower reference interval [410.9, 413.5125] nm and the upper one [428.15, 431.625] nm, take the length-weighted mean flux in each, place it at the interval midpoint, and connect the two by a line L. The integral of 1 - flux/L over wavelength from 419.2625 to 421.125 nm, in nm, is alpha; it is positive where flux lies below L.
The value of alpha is 0.25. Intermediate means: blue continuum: 11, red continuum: 9.37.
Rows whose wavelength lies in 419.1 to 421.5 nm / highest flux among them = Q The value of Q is 10.47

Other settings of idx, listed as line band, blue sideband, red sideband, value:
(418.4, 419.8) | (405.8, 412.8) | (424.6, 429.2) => 0.13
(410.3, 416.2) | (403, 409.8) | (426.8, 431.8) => -0.04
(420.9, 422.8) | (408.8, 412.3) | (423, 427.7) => 0.07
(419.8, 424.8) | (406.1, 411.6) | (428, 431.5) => 0.03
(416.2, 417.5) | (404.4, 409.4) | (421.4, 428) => 0.02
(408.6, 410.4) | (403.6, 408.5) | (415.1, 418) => -0.07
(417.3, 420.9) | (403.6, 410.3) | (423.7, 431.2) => 0.08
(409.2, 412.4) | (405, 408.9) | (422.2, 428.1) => -0.07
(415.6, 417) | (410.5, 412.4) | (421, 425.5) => 0.05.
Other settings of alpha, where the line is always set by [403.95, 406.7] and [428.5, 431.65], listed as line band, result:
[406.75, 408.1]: -0.03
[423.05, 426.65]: -0.06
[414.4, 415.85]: 0.07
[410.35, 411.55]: -0.12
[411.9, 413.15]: -0.13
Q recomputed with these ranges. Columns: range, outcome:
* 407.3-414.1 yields 13.16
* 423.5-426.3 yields 10.8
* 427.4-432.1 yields 11.72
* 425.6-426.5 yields 10.16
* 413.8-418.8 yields 11.07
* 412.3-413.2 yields 11.98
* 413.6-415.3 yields 10.99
